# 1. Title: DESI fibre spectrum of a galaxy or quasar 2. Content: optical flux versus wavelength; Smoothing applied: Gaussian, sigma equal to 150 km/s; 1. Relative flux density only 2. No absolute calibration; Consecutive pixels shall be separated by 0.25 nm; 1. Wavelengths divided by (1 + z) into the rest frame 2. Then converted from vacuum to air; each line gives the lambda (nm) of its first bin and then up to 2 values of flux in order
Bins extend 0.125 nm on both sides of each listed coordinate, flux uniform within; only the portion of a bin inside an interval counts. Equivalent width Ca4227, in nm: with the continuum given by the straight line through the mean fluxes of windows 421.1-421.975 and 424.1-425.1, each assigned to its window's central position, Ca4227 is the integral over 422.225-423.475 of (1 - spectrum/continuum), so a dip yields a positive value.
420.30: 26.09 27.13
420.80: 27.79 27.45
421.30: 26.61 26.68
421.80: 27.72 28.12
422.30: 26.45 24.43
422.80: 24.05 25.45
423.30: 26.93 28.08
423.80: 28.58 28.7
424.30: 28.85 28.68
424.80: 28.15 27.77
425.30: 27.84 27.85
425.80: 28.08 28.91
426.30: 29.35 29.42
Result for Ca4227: 0.097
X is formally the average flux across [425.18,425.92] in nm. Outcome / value 27.9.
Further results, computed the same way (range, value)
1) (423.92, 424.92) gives 28.6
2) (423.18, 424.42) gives 28.2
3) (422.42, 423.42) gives 25.2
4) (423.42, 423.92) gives 28.3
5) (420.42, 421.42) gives 27.2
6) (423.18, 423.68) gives 27.5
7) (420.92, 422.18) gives 27.3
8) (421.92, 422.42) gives 27.3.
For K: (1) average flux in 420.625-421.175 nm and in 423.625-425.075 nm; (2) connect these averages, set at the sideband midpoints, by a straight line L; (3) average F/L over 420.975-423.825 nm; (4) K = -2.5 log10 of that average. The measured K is 0.05 mag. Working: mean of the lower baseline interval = 27.6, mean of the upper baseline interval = 28.5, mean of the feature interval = 26.6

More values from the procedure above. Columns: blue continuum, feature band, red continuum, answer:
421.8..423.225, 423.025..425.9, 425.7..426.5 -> -0.02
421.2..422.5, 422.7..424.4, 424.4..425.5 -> 0.01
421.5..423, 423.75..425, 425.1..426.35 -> -0.04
